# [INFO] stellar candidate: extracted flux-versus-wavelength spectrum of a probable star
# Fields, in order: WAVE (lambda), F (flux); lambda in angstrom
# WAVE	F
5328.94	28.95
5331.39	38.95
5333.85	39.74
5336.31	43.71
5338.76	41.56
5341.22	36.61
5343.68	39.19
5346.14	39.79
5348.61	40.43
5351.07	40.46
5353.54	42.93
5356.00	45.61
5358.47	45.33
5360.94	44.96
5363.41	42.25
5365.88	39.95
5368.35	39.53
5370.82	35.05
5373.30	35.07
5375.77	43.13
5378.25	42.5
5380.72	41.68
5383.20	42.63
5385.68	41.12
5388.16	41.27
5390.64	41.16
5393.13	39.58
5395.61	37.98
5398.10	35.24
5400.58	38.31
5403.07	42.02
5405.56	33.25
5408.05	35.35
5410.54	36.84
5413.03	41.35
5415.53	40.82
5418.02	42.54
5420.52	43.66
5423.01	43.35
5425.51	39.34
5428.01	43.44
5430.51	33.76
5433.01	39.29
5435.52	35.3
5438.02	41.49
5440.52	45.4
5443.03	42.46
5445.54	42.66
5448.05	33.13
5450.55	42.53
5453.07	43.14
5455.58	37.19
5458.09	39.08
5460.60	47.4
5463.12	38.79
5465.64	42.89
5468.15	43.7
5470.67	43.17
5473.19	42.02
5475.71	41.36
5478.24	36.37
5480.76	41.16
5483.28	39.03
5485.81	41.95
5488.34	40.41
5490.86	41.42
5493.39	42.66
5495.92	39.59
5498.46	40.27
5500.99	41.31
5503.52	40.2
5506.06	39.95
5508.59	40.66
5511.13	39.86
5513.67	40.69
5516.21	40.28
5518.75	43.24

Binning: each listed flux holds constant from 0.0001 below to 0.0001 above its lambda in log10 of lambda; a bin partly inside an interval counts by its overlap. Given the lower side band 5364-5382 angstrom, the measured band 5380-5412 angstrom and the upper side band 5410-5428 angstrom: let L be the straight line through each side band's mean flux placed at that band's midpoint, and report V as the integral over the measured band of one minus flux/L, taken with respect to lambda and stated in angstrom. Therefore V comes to 1.3 angstrom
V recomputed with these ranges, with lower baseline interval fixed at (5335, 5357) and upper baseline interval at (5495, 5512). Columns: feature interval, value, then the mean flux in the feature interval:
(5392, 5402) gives 0.7 angstrom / 37.8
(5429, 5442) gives 0.5 angstrom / 39.2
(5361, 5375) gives 0.7 angstrom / 39.1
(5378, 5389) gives -0.2 angstrom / 41.8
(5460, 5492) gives -0.8 angstrom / 41.4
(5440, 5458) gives 0.0 angstrom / 40.6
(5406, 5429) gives 0.2 angstrom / 40.5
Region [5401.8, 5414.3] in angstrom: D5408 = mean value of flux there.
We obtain 37.7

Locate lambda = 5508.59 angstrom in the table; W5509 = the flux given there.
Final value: 40.66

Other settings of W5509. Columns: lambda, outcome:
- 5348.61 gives 40.43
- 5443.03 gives 42.46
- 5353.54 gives 42.93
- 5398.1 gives 35.24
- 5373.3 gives 35.07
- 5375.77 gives 43.13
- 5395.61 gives 37.98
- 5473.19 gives 42.02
